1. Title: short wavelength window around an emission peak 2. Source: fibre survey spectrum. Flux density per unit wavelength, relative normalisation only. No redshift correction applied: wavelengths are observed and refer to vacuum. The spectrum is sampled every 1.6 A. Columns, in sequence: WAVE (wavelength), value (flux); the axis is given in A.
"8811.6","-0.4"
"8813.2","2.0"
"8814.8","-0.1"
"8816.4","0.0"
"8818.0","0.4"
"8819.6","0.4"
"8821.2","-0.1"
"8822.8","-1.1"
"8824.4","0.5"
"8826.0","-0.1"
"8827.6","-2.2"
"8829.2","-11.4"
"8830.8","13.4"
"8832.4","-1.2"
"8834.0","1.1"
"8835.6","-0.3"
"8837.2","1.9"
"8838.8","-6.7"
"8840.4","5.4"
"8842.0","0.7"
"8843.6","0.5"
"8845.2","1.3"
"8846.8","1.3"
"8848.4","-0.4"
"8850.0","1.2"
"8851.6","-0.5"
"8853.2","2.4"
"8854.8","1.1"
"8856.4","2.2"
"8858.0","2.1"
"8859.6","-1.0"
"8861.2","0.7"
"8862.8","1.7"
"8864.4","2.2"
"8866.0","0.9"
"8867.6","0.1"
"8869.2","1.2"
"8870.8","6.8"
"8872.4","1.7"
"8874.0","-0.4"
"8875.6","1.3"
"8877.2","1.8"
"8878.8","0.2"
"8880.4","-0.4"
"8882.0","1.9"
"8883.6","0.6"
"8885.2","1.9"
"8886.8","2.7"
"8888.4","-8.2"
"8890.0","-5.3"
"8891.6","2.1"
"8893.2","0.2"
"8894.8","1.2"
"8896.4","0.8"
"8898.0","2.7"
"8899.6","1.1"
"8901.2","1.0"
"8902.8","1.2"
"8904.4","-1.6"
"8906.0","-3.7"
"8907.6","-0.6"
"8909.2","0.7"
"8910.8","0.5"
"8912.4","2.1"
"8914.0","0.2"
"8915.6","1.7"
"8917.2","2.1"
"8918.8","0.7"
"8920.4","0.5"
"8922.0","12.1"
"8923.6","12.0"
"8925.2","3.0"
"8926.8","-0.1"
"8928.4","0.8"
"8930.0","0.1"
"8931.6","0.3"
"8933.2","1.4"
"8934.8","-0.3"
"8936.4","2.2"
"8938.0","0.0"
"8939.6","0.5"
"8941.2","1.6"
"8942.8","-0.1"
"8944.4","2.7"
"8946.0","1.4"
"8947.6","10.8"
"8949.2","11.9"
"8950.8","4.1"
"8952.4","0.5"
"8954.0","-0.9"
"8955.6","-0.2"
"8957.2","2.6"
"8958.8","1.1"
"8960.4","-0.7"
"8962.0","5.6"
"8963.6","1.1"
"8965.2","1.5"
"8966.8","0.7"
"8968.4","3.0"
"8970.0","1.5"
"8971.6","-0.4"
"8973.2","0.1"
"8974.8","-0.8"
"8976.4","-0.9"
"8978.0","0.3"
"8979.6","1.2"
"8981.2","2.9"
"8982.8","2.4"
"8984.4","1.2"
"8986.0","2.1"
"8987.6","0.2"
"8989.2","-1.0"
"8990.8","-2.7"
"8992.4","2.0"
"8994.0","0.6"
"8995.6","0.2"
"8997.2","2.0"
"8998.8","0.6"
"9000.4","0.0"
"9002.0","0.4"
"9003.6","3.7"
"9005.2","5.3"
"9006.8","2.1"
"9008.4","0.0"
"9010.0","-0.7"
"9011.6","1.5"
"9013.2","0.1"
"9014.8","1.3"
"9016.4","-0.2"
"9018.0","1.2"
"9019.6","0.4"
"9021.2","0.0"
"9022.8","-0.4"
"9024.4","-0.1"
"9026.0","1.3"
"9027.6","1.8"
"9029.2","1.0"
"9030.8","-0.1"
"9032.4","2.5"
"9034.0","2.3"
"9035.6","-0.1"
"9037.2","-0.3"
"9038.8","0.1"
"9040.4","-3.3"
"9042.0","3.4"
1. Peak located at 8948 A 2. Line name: H-beta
